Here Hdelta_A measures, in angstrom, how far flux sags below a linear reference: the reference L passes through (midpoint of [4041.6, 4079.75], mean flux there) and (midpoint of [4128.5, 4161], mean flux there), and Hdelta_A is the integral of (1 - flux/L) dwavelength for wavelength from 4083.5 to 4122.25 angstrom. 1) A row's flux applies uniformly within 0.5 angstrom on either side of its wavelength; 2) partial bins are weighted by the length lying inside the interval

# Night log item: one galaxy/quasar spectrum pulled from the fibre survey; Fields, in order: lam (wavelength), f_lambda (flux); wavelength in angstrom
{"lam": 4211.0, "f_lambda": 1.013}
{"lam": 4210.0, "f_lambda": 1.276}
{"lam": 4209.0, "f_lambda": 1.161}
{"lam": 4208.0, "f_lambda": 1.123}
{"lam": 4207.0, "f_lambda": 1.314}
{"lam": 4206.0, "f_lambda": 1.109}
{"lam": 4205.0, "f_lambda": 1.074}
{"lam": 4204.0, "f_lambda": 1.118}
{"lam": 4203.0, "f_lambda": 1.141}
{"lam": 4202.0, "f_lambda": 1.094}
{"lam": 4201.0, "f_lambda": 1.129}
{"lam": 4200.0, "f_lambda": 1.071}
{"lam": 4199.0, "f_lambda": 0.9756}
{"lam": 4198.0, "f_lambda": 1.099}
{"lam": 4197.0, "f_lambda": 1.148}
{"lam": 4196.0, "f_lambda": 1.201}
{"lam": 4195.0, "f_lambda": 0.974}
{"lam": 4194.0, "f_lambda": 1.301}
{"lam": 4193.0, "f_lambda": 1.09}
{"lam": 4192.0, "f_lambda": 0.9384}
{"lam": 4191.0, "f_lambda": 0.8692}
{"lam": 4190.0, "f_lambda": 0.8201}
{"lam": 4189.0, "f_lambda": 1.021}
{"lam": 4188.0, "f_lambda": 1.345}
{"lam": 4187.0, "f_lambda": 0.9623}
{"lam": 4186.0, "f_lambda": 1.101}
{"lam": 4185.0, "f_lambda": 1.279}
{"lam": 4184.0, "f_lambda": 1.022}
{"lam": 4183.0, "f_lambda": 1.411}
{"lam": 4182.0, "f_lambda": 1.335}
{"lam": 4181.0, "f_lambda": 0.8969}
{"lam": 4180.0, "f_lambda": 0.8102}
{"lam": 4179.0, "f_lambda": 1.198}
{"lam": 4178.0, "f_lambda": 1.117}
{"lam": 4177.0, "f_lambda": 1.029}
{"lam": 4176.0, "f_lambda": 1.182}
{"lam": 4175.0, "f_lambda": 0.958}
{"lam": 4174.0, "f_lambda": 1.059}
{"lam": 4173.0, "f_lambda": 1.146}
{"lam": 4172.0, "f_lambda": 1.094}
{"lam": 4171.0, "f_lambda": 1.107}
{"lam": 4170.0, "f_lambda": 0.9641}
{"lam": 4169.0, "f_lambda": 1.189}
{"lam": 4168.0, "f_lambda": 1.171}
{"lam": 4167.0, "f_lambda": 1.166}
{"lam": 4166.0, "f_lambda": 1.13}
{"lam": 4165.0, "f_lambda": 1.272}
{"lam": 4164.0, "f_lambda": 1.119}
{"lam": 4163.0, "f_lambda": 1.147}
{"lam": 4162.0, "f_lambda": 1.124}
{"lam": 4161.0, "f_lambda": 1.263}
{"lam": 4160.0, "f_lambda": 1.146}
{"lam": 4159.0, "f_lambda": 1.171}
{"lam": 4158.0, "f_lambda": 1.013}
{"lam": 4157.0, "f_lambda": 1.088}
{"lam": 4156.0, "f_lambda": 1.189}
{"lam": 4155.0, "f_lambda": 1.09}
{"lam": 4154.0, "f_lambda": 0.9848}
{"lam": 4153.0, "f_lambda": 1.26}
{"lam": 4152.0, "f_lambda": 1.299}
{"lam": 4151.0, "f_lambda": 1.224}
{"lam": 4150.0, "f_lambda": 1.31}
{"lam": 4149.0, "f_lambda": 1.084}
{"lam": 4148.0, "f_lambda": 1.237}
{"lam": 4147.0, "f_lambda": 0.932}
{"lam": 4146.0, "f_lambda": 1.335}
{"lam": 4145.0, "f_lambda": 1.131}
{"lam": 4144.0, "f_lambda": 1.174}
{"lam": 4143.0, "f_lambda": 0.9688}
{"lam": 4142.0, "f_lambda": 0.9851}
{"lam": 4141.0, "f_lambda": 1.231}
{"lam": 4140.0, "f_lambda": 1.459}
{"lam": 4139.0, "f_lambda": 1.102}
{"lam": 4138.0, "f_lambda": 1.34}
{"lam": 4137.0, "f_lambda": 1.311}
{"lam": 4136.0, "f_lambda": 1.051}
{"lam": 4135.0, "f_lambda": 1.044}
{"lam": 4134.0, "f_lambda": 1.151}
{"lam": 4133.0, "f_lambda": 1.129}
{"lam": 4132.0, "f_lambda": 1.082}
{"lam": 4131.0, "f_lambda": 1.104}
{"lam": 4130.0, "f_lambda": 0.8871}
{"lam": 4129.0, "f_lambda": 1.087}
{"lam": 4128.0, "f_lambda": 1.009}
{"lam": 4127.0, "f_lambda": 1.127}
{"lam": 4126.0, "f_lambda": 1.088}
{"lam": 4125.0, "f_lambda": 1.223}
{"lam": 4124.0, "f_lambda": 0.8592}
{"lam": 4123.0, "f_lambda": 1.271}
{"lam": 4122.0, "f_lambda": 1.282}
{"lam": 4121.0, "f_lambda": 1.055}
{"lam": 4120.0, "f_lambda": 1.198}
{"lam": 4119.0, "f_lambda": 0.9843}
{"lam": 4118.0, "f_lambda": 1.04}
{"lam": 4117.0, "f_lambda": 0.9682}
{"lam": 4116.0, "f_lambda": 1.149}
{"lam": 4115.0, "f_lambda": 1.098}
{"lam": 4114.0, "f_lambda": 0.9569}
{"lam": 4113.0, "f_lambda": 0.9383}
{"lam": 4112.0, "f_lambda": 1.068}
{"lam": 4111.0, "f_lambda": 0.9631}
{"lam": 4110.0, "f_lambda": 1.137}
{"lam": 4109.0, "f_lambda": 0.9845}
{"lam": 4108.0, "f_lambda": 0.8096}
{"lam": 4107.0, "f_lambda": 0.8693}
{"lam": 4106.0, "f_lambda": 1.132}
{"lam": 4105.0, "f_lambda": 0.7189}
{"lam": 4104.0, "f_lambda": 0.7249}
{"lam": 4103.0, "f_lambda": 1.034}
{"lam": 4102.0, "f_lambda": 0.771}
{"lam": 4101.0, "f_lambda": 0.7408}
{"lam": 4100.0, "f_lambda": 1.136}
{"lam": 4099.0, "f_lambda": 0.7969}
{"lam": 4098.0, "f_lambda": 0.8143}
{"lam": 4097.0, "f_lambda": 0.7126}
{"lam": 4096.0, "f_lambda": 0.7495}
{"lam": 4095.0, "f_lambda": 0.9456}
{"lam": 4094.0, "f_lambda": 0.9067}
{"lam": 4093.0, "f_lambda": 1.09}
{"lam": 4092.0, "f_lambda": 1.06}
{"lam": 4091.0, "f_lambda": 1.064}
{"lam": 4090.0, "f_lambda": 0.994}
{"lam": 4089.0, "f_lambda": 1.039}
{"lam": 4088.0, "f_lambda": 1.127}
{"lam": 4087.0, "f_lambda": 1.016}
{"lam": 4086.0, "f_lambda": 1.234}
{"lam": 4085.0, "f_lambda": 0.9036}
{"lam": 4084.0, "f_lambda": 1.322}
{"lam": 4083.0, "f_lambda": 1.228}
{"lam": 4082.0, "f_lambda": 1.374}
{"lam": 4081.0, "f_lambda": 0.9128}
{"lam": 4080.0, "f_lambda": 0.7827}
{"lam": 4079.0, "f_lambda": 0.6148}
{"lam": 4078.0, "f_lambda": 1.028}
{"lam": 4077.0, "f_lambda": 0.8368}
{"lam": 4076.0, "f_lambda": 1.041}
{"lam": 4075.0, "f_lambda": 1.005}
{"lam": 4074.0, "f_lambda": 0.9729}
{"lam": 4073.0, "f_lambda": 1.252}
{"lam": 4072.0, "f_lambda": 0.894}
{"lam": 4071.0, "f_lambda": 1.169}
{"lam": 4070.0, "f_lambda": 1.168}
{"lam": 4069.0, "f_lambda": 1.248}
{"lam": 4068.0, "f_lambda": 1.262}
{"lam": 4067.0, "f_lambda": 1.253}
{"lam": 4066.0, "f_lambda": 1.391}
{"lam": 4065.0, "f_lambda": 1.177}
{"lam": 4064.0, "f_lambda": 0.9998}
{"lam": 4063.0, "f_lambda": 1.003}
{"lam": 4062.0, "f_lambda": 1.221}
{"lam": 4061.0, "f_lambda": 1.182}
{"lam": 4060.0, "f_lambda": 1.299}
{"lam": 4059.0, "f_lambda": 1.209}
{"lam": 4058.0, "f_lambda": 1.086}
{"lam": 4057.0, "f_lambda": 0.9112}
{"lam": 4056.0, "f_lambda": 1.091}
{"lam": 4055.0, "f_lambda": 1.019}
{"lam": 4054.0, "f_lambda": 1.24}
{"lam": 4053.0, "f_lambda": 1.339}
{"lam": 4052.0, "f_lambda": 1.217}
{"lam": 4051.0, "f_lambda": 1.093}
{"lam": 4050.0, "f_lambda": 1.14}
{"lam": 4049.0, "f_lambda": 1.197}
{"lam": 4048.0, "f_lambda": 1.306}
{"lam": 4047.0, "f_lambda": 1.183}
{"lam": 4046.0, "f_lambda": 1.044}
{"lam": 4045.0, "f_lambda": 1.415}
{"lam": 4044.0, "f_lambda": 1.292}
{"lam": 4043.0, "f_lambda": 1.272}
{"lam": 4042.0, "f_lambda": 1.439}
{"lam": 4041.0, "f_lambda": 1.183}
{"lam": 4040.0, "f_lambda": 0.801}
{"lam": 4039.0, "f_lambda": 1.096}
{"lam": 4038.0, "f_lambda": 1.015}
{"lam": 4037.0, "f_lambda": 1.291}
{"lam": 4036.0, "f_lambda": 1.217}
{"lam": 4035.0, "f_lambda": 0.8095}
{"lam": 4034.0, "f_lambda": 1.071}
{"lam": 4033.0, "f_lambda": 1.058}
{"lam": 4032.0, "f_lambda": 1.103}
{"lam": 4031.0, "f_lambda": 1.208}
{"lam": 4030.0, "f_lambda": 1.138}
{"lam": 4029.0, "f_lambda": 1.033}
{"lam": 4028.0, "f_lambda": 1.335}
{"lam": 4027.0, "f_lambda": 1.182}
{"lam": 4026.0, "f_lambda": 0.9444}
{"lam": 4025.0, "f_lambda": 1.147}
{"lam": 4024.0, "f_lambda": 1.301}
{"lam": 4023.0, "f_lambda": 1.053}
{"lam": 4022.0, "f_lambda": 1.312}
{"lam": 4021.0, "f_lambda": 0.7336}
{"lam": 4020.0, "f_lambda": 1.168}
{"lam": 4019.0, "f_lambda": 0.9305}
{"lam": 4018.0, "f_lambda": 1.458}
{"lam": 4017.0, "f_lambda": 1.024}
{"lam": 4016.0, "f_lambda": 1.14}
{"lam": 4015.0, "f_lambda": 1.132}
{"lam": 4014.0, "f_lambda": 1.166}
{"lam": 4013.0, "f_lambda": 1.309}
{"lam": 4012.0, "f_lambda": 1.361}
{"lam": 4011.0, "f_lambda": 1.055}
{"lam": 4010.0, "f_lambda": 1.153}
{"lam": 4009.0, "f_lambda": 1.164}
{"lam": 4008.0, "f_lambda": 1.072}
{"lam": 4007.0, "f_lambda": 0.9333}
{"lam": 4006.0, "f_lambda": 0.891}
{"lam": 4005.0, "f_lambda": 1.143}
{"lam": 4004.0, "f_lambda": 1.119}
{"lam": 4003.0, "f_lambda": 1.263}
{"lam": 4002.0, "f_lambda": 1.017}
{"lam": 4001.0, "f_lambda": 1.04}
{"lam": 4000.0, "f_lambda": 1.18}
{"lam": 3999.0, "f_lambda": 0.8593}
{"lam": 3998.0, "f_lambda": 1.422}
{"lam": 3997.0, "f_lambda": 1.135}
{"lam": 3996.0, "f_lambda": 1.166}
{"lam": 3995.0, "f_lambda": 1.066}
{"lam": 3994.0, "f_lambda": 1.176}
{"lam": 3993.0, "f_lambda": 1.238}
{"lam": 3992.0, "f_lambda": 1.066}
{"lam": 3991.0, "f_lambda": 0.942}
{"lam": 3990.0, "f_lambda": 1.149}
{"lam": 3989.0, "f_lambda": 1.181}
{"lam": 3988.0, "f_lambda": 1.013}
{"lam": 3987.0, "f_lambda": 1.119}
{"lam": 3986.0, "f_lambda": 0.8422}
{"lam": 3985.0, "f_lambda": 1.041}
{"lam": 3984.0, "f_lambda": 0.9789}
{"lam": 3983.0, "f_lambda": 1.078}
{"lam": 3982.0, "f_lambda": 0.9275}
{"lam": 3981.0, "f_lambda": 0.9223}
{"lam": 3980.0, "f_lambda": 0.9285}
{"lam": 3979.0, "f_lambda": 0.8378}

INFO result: 5.3 angstrom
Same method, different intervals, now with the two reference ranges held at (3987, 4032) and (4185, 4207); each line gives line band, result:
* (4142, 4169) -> -1.44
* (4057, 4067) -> -0.46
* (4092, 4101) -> 1.72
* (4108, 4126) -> 0.65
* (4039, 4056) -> -1.15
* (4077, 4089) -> 0.75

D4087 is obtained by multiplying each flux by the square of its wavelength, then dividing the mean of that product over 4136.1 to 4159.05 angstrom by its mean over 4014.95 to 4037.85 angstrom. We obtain 1.11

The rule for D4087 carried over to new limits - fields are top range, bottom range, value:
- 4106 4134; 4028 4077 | 0.95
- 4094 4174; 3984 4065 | 1.00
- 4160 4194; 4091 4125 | 1.17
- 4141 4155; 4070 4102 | 1.19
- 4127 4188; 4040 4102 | 1.09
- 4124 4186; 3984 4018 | 1.10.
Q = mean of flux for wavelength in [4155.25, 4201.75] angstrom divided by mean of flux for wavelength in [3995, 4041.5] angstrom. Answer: 0.99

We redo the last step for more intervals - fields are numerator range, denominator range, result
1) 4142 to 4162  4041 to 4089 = 1.01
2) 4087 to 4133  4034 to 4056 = 0.85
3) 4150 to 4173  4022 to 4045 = 1.00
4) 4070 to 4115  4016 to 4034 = 0.87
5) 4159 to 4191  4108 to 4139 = 1.03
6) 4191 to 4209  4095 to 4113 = 1.24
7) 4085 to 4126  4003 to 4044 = 0.88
